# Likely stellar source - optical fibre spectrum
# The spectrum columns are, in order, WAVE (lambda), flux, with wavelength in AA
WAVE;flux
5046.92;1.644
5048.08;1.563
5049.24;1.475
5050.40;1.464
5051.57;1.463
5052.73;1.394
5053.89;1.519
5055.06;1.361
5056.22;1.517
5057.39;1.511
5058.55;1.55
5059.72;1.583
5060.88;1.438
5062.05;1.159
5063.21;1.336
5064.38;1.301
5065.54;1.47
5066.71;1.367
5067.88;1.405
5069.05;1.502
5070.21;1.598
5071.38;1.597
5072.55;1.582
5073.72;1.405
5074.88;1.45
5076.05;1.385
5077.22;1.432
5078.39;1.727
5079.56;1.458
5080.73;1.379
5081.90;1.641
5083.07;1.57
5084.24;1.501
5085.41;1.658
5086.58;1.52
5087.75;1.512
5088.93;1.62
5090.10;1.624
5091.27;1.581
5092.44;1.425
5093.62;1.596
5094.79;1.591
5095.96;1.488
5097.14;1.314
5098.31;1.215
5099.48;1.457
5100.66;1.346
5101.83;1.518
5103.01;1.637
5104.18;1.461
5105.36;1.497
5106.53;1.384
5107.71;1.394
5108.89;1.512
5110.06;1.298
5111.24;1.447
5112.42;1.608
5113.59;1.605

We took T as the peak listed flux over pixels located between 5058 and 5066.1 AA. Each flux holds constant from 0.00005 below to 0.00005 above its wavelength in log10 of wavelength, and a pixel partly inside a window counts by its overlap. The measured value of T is 1.583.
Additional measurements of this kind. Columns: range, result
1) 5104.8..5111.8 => 1.512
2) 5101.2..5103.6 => 1.637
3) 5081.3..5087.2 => 1.658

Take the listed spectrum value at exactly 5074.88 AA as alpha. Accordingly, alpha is 1.45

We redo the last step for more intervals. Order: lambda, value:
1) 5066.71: 1.367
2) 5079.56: 1.458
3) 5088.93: 1.62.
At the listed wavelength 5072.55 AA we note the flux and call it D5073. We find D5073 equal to 1.582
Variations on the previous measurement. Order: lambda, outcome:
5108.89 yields 1.512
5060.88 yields 1.438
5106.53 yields 1.384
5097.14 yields 1.314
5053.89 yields 1.519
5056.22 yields 1.517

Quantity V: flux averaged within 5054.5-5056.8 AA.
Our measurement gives 1.44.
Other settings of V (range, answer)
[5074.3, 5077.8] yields 1.42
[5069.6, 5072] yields 1.6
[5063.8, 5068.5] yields 1.39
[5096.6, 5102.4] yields 1.37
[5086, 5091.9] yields 1.57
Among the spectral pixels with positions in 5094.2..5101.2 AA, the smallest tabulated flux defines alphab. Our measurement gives 1.215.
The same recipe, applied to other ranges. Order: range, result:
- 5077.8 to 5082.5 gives 1.379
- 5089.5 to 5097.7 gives 1.314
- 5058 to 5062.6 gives 1.159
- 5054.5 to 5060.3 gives 1.361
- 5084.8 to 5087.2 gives 1.52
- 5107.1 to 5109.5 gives 1.394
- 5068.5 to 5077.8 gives 1.385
